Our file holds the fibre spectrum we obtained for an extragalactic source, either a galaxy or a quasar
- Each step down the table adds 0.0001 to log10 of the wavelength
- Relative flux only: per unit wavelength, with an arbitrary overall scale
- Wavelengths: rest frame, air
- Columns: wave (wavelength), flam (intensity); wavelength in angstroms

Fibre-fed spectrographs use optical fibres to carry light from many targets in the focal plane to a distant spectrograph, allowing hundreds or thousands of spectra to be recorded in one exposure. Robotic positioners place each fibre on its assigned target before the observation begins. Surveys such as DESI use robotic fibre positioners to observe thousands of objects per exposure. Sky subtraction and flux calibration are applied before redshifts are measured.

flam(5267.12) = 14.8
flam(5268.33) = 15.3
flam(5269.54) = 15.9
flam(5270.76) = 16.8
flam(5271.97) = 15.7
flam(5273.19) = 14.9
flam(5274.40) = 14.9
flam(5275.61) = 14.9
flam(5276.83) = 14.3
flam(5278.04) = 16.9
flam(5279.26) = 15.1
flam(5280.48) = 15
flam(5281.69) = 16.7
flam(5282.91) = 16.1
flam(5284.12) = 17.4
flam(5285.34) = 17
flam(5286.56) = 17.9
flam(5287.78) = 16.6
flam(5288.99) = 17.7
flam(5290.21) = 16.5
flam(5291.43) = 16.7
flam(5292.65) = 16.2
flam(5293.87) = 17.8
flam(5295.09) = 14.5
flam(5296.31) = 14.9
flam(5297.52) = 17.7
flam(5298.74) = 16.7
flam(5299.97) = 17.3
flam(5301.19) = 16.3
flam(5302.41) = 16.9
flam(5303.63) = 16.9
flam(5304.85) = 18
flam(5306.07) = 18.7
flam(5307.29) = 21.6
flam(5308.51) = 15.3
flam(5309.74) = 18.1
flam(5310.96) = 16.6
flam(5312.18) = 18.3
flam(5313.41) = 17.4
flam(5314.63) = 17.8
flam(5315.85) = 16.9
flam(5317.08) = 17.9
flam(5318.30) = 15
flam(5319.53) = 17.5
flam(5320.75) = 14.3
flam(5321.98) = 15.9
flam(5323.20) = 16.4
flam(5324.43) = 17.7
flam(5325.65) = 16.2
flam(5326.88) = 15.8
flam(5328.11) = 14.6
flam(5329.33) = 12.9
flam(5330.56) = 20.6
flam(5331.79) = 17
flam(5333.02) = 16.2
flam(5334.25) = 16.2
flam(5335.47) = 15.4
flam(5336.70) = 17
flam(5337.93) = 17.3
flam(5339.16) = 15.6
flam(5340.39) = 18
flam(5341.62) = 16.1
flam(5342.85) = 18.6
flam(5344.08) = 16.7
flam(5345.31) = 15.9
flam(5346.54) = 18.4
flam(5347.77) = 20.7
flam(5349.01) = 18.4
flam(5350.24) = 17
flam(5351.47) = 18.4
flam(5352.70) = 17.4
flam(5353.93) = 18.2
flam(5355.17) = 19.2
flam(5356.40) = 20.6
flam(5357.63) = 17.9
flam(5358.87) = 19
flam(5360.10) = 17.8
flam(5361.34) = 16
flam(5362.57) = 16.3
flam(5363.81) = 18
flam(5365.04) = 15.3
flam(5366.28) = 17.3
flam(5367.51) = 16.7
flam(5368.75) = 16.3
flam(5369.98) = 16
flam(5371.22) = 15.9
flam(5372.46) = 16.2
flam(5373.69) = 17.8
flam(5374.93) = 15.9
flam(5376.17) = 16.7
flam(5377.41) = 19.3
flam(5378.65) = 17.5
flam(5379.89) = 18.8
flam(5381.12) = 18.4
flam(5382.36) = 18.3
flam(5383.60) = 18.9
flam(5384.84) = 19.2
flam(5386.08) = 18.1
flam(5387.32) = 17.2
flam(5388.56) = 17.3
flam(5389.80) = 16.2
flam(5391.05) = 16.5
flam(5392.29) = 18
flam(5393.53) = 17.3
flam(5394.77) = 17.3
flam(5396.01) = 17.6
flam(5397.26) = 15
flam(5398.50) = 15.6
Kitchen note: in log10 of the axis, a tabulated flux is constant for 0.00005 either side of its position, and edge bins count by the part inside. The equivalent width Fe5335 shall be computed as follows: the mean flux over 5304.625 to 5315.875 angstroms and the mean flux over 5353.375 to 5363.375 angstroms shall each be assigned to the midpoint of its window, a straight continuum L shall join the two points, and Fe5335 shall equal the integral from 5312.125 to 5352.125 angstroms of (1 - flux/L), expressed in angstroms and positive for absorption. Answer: 2.5 angstroms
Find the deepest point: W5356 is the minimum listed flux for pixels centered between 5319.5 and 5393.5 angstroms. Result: 12.9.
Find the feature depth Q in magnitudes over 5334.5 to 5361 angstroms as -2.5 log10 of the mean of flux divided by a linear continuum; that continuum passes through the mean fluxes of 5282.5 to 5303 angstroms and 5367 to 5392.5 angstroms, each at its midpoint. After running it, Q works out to -0.04 mag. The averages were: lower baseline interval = 16.7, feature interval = 17.8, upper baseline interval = 17.4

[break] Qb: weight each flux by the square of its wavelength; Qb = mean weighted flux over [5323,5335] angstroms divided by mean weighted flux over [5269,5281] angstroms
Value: 1.08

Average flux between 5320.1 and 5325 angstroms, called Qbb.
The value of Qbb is 16.1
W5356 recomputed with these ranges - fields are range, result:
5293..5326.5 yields 14.3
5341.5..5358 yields 15.9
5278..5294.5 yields 15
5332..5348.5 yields 15.4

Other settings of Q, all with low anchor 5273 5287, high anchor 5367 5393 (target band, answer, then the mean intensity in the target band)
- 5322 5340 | 0.021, 16.4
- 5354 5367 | -0.040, 17.7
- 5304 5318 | -0.090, 17.8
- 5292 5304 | -0.021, 16.5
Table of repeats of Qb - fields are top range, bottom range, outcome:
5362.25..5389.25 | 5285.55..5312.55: 1.04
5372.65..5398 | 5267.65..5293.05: 1.13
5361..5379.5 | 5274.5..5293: 1.06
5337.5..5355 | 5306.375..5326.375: 1.05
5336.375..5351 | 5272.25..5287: 1.13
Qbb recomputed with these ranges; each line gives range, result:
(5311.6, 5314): 17.8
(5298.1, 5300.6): 16.9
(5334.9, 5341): 16.7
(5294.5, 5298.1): 15.7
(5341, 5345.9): 16.8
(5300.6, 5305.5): 17.1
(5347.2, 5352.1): 18.6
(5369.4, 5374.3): 16.5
